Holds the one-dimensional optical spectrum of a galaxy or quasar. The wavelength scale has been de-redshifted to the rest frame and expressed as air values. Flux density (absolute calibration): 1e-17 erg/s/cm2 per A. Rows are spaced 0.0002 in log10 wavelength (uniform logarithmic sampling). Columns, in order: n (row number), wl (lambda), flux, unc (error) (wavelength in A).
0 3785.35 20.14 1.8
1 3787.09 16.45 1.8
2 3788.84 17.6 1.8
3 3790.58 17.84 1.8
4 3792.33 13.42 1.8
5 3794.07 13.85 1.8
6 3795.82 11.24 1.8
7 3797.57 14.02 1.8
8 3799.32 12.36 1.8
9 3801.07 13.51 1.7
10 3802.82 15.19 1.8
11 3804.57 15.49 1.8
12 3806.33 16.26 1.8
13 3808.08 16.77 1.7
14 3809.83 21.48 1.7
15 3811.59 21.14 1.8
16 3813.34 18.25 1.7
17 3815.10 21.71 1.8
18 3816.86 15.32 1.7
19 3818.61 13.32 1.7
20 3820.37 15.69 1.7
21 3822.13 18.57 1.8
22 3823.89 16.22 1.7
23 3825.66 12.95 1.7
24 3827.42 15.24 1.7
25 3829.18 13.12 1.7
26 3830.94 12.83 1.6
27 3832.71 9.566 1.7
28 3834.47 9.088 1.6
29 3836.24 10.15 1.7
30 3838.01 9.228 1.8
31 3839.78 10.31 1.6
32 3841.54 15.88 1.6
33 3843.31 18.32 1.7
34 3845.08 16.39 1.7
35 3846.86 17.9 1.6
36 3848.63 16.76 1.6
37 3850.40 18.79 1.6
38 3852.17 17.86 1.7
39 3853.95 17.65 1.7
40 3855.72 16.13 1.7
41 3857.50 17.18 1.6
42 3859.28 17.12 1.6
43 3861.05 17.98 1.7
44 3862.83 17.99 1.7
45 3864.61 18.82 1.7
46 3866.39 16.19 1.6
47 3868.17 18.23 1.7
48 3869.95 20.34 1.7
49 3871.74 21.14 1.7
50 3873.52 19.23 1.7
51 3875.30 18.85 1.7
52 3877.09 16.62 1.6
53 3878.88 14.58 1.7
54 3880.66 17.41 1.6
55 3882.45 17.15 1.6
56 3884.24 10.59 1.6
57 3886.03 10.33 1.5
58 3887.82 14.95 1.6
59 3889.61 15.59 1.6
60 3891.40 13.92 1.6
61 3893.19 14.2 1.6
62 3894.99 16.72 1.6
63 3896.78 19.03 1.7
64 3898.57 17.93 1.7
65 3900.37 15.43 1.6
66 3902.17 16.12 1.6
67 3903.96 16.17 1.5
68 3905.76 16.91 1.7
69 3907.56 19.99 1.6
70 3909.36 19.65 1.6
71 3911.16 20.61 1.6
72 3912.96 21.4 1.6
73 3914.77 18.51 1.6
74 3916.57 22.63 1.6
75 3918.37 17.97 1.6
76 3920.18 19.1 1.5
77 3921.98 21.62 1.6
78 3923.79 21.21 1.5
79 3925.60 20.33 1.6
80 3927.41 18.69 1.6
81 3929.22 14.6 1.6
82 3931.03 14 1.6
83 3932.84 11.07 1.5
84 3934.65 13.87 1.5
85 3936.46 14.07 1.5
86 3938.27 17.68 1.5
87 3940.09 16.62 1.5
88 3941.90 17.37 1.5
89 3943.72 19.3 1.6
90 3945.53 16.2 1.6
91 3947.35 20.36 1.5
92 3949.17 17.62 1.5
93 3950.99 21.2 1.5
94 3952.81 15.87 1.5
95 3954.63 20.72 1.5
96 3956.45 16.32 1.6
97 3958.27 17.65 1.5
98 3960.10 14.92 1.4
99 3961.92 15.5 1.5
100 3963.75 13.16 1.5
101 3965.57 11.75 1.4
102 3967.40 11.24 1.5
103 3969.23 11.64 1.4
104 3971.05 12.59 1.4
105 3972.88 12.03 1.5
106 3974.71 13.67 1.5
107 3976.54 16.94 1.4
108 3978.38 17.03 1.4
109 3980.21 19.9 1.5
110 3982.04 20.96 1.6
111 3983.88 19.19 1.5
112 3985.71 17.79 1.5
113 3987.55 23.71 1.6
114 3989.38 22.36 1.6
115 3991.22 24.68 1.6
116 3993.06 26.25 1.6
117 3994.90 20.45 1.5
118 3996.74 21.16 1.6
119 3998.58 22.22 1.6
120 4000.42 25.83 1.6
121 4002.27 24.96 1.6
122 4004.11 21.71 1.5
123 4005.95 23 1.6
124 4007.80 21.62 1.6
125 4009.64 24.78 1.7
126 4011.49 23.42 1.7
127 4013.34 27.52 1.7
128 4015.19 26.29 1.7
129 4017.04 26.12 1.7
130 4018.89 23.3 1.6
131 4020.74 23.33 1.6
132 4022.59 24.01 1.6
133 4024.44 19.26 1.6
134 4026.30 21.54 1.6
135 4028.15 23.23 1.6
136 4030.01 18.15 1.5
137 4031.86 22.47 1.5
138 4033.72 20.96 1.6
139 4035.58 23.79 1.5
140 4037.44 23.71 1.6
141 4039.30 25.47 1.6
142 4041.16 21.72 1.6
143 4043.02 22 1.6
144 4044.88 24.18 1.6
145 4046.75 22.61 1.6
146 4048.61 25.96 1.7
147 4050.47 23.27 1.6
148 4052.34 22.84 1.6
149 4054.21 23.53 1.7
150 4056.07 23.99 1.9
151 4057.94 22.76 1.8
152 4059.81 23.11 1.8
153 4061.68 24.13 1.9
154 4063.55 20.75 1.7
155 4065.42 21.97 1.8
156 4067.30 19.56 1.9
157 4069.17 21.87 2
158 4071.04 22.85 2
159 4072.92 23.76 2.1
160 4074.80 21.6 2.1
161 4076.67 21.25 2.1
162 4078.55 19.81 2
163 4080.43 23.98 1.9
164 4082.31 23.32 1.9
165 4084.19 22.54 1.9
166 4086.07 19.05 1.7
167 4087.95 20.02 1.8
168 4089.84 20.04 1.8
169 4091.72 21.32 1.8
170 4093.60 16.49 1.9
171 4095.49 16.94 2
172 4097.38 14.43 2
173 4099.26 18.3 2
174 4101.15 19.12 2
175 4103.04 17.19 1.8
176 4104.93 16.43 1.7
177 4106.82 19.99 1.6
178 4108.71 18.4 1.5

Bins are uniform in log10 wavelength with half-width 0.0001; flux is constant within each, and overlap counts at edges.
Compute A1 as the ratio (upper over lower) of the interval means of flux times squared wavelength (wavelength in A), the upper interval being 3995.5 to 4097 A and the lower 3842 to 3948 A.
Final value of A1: 1.40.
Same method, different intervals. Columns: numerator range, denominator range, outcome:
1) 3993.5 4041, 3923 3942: 1.49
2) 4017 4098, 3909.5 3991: 1.33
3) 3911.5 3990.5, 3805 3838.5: 1.22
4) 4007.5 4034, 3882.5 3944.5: 1.44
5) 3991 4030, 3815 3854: 1.74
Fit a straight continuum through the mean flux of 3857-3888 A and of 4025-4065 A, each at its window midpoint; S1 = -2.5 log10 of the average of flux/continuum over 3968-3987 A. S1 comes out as 0.256 mag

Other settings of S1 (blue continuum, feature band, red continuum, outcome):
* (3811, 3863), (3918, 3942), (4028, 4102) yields 0.065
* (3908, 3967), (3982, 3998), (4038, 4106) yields -0.154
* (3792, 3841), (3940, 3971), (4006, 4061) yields 0.232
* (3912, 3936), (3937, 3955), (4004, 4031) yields 0.064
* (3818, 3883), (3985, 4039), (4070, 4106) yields -0.231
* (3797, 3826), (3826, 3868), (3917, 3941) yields 0.094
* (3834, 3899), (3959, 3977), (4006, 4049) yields 0.476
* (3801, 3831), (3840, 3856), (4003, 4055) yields 0.026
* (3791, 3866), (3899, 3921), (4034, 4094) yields -0.047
